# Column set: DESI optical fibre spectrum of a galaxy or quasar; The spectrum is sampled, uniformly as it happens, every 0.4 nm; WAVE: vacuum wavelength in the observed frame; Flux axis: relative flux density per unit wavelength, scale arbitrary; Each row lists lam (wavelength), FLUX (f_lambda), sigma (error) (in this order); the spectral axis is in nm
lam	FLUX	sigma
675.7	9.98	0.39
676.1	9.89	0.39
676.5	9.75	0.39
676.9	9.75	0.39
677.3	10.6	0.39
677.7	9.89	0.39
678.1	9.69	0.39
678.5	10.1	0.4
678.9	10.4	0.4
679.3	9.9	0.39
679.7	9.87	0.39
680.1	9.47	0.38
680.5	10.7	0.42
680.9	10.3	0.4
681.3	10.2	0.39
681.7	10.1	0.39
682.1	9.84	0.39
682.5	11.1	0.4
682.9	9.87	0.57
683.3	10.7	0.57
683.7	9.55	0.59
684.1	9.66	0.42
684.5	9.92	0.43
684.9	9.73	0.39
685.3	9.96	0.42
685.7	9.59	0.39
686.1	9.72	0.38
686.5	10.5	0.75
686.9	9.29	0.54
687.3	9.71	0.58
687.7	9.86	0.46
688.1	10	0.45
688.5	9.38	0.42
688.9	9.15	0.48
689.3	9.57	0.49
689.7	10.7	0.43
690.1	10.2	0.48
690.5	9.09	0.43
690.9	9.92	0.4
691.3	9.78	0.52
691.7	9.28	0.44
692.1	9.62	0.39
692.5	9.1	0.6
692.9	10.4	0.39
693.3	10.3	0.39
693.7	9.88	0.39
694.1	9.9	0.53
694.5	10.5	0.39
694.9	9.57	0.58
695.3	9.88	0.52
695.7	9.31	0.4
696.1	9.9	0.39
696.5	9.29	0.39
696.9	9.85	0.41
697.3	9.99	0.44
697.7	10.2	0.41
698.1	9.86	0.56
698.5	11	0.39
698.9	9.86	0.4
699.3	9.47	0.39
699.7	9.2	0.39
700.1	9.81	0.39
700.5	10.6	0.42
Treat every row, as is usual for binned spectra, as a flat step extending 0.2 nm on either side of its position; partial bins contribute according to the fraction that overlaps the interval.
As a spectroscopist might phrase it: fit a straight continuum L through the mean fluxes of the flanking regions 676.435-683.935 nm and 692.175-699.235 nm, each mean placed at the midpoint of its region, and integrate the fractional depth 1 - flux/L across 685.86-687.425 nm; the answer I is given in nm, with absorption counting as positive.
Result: 0.03 nm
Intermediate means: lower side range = 10.1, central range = 9.8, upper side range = 9.91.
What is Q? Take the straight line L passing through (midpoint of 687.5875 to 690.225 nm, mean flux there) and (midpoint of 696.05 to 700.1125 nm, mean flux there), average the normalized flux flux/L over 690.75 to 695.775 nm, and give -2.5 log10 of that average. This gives 0.00 mag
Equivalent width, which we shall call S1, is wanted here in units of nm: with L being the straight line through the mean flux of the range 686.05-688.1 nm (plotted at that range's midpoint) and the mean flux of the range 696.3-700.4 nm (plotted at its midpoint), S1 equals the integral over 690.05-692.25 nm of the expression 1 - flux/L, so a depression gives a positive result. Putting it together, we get 0.05 nm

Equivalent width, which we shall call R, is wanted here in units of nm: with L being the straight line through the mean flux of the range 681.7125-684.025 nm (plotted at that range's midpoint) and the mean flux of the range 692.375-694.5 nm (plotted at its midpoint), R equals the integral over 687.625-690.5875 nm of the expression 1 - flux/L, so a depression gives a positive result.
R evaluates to 0.09 nm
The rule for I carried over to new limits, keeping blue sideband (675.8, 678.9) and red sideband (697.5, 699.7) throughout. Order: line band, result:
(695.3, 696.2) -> 0.033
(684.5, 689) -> 0.113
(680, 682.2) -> -0.035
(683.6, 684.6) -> 0.028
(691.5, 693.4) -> 0.054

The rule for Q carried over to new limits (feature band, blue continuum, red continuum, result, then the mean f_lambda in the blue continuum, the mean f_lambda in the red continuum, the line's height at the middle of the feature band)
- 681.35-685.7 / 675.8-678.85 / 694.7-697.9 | -0.01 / 9.98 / 9.75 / 9.9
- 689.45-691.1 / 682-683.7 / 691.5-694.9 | 0.00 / 10.3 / 9.85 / 9.98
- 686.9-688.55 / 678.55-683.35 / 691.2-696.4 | 0.03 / 10.2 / 9.79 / 9.98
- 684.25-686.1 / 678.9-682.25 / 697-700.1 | 0.03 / 10.1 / 9.93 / 10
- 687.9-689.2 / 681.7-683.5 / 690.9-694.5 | 0.06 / 10.3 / 9.83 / 10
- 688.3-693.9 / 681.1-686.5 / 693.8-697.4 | 0.02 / 10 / 9.8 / 9.88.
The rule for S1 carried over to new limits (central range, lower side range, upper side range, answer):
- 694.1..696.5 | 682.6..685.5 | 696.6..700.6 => 0.04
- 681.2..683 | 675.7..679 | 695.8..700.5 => -0.05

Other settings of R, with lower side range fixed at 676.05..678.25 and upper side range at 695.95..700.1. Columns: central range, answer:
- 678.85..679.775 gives -0.01 nm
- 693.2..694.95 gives -0.03 nm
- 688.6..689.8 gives 0.02 nm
